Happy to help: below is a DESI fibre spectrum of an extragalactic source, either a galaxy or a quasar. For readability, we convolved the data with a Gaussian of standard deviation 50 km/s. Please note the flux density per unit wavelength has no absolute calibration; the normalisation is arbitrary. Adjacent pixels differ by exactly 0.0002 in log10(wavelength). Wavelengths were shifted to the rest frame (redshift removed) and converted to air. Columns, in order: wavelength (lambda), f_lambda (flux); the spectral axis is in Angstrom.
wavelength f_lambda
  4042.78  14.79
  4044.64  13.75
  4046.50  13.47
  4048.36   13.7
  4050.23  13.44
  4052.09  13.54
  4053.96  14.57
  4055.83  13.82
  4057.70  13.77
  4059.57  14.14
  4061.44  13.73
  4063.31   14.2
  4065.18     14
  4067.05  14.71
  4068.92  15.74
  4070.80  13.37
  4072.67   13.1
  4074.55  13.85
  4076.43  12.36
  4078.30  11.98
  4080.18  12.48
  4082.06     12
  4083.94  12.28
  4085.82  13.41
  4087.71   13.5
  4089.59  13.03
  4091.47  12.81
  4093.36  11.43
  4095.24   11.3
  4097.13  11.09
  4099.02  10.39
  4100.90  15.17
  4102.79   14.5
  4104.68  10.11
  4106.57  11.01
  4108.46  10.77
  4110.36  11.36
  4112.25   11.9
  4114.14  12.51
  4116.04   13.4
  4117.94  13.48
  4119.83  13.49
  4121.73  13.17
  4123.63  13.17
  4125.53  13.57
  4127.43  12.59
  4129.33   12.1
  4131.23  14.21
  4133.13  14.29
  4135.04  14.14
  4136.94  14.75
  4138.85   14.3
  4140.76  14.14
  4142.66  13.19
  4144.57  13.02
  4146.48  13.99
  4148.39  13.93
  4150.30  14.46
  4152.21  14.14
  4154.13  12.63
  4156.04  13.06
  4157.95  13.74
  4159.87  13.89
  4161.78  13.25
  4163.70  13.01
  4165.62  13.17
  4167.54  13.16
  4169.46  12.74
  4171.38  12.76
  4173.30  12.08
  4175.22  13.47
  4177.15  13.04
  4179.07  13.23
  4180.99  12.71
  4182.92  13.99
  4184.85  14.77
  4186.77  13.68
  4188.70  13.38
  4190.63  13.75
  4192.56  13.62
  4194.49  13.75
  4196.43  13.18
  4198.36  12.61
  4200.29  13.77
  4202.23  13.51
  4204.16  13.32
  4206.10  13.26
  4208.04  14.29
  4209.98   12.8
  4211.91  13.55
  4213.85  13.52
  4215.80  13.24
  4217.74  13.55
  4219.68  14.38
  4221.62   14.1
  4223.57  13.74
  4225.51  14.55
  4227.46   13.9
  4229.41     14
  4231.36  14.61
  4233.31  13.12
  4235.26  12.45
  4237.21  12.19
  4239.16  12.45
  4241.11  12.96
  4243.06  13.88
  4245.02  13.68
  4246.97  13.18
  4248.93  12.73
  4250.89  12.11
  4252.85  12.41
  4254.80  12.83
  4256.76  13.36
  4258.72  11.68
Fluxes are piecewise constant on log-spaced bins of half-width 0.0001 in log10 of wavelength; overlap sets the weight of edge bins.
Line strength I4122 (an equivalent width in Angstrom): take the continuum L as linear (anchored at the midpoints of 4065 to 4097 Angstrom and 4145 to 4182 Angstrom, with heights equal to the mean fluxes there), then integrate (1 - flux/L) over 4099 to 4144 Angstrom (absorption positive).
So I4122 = 0.2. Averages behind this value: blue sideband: 12.9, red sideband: 13.3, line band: 13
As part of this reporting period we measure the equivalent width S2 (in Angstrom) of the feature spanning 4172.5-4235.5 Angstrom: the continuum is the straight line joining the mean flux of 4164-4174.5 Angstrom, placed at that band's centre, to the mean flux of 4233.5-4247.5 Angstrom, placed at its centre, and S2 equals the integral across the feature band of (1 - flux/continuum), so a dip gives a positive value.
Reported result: -3.3 Angstrom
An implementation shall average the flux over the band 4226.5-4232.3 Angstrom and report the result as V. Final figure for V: 14.2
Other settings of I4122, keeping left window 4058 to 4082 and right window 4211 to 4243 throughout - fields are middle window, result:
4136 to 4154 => -0.5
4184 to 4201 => -0.1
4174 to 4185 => 0.1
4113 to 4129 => 0.5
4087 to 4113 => 3.0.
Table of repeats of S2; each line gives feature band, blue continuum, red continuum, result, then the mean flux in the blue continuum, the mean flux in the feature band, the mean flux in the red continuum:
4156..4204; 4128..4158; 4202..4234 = 1.4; 13.7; 13.3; 13.7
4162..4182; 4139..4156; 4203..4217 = 0.9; 13.7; 12.9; 13.4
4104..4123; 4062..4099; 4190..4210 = 1.3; 12.9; 12.2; 13.5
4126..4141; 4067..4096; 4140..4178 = -0.7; 12.9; 13.8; 13.3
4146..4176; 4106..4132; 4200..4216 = -0.7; 12.6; 13.3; 13.5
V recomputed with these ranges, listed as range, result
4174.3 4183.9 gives 13.3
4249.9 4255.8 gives 12.5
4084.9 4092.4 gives 13.2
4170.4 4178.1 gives 12.8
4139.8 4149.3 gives 13.7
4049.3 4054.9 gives 13.8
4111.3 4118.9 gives 12.8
